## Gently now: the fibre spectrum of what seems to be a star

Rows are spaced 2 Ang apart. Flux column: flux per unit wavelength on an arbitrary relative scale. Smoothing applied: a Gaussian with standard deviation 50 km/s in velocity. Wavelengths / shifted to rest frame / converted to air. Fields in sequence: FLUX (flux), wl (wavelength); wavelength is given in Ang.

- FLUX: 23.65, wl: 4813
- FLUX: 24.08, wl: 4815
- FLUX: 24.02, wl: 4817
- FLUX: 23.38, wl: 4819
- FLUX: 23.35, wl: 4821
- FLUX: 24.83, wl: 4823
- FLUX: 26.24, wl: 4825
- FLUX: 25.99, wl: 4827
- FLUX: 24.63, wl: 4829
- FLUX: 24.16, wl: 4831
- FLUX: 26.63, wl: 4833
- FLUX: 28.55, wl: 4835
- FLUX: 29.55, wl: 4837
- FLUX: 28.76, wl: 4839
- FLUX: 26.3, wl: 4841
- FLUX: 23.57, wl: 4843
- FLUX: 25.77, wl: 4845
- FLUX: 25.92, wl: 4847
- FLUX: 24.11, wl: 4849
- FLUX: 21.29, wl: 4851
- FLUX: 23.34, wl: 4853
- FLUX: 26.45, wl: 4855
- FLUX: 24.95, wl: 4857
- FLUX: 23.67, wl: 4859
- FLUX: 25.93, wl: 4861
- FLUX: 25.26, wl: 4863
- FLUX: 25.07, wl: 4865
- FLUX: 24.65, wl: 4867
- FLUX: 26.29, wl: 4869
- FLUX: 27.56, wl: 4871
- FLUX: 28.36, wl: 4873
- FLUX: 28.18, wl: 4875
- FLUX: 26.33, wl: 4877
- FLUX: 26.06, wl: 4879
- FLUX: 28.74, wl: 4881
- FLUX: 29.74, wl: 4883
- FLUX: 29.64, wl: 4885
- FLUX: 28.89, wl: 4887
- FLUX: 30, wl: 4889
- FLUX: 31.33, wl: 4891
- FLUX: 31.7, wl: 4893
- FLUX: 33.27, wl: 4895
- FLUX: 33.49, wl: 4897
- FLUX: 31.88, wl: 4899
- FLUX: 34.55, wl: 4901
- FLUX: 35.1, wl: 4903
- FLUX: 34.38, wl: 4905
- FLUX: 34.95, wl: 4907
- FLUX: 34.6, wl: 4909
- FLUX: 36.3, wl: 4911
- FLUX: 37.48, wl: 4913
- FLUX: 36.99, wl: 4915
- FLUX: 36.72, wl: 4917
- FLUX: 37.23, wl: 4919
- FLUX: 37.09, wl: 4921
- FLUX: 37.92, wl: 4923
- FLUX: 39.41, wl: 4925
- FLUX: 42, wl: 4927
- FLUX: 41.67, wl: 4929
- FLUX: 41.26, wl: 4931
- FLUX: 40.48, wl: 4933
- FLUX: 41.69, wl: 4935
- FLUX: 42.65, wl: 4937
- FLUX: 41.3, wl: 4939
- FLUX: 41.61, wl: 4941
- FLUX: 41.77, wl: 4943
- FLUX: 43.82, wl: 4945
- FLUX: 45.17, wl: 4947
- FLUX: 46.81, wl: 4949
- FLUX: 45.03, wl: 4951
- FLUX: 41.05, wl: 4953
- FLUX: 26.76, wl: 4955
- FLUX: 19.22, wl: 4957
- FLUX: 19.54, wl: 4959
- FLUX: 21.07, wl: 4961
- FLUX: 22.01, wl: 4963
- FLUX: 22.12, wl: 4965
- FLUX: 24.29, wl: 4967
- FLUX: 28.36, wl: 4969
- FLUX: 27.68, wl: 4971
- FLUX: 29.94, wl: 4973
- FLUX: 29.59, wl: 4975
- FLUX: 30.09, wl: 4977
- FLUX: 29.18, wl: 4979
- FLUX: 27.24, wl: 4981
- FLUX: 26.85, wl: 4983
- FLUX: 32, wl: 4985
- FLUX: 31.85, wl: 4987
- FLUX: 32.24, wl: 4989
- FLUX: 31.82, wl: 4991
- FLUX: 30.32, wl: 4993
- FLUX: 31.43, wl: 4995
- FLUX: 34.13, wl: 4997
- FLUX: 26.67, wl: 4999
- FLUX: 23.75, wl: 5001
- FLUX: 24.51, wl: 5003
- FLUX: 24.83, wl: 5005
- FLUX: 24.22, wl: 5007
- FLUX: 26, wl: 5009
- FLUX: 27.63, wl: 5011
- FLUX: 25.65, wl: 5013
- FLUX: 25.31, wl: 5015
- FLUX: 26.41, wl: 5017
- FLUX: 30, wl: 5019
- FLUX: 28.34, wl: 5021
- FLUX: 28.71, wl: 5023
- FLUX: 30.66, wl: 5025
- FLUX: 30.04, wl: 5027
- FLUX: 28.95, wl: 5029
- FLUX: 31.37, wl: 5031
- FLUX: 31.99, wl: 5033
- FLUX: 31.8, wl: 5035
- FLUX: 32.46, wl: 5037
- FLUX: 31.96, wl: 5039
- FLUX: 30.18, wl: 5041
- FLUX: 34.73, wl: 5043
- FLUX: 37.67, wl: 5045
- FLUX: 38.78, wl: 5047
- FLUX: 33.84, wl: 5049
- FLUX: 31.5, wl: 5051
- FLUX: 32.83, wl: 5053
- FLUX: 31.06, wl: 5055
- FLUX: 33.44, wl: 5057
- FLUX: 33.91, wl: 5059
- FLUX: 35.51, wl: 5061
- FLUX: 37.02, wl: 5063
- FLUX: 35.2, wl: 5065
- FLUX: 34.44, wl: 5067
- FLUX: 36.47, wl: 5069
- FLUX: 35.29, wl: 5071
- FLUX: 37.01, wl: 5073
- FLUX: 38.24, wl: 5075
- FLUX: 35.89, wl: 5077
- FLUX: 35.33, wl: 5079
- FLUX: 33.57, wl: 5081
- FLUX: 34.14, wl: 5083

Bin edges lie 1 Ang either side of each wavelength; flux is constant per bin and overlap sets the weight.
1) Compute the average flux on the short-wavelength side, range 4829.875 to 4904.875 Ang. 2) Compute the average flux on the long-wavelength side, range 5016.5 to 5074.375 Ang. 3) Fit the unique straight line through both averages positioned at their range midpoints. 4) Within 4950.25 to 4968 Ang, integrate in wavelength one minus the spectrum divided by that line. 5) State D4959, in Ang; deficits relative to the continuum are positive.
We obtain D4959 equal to 2.3 Ang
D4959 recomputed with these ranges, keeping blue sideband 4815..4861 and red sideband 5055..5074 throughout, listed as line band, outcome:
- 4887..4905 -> -3.09 Ang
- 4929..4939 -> -4.10 Ang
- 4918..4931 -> -4.64 Ang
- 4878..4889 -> -0.61 Ang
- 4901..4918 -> -4.42 Ang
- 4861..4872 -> 0.29 Ang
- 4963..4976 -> 1.84 Ang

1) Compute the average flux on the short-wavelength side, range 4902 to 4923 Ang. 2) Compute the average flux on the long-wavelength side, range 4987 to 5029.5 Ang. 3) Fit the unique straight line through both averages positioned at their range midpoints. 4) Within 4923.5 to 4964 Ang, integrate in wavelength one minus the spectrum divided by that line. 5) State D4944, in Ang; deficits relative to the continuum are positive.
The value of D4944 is -4.21 Ang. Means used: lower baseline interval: 36.2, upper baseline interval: 28.2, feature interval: 37.2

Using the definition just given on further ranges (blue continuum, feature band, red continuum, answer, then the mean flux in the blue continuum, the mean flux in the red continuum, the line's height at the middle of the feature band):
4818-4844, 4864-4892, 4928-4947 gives 4.31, 25.8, 42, 33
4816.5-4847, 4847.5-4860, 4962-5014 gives 0.96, 25.7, 27.9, 26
